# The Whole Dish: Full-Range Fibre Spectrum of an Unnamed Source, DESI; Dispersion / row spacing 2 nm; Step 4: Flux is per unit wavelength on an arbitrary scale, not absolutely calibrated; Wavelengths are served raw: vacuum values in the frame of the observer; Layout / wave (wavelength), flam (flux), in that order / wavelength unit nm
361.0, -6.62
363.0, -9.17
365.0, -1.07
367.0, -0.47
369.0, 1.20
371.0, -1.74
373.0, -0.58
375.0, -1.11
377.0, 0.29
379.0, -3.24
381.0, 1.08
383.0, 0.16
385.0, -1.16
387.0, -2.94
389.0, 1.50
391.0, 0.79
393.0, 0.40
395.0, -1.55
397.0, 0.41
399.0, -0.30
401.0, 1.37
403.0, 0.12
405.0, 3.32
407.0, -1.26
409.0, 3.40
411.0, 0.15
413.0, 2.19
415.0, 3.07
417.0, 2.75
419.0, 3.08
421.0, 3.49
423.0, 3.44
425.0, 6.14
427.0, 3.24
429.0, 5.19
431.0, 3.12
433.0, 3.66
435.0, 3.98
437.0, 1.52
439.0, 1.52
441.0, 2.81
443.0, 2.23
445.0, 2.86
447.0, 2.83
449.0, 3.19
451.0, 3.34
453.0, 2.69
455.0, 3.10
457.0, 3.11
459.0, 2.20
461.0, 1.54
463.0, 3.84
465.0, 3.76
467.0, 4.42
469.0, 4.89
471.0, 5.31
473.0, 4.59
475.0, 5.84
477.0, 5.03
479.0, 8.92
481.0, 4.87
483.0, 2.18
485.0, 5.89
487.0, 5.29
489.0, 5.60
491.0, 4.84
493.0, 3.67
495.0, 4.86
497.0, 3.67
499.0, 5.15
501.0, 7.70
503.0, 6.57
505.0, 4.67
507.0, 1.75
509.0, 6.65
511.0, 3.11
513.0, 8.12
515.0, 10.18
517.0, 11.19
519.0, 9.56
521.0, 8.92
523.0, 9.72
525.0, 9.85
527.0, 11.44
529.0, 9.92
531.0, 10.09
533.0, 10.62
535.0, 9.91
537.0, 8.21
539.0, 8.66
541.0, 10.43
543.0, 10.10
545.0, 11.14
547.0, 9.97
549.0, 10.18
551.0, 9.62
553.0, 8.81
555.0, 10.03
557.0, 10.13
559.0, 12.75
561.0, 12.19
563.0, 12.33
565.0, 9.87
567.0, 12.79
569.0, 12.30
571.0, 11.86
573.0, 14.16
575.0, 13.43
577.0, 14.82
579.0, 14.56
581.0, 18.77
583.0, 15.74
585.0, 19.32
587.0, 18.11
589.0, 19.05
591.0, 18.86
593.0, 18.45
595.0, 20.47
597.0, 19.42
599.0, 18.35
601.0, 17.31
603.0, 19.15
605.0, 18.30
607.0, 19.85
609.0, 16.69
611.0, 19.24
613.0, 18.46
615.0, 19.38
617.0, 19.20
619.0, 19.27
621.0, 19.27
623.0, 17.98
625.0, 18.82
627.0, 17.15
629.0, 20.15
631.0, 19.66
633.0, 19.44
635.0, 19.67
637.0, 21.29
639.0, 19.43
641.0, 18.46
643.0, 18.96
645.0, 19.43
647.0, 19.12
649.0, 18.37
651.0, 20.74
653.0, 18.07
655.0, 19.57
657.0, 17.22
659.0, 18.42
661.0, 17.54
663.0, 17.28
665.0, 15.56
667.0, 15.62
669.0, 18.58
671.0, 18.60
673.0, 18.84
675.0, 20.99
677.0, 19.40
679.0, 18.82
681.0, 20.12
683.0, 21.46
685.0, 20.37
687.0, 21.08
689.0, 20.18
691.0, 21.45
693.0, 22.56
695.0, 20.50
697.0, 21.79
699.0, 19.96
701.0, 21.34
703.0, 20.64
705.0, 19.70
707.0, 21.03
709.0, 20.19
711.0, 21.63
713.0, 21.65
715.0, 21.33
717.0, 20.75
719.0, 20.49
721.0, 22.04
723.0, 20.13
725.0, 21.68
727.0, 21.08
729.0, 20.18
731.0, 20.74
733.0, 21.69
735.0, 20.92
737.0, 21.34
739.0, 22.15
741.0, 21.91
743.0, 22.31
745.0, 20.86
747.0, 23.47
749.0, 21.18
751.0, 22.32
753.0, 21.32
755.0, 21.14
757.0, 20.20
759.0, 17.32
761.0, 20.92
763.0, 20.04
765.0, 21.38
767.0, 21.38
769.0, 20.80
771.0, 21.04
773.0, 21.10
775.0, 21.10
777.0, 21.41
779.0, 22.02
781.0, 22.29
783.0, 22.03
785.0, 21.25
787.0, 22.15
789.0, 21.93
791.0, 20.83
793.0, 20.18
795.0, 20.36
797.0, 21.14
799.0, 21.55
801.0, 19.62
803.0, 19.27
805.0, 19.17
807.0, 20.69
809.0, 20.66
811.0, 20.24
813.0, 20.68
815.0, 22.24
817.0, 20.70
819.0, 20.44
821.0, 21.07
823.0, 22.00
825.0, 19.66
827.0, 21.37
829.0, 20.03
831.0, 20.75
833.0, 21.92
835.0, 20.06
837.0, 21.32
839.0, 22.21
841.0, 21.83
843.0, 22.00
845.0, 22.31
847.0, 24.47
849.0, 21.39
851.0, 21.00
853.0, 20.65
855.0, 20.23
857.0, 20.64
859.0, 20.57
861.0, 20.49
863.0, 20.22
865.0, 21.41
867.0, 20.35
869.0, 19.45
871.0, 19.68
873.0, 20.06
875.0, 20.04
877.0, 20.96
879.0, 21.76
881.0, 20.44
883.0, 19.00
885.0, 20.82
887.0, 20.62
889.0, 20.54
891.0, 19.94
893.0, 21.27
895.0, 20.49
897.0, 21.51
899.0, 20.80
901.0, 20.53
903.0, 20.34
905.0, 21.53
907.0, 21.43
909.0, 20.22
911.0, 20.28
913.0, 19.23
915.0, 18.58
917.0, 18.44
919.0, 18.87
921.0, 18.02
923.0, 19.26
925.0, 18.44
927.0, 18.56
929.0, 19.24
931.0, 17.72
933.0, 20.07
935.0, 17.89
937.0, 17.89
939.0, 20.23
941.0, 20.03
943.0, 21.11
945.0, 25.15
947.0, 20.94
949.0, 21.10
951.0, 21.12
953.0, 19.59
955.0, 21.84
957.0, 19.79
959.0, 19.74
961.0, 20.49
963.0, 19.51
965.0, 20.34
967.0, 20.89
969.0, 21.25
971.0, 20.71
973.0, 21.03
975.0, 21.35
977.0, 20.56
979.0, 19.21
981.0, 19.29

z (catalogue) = 0.287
